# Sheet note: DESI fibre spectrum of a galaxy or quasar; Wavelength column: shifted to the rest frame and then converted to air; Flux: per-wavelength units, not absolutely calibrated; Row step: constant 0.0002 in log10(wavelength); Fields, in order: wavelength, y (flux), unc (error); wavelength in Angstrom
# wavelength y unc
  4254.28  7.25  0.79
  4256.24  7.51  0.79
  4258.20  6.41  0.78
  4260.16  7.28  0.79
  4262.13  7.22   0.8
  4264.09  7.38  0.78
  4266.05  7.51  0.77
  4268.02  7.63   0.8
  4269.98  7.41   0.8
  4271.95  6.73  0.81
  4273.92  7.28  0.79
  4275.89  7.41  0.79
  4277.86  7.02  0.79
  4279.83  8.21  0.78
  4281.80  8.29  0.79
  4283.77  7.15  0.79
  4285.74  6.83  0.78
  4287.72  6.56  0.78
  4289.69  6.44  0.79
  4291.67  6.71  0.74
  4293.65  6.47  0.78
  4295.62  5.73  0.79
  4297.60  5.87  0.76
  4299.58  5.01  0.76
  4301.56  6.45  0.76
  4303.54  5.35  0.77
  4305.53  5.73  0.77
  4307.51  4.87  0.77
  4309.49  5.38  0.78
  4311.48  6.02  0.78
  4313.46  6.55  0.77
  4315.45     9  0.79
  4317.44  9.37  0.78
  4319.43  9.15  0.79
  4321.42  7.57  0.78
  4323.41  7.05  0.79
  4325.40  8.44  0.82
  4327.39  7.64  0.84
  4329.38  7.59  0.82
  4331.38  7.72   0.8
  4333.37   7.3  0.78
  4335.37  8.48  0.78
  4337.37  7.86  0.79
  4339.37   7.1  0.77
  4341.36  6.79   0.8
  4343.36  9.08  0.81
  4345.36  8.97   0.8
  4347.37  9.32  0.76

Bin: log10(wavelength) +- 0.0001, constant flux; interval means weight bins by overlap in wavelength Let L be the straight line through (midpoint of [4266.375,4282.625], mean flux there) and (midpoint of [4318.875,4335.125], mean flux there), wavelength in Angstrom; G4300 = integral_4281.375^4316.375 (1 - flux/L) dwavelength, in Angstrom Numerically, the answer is 6.02 Angstrom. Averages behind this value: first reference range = 7.49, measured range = 6.32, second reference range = 7.8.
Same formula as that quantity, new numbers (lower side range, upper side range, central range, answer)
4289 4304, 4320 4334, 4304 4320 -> 0.0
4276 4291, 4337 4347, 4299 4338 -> 3.0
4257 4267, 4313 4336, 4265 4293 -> 0.7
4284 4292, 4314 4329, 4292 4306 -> 2.6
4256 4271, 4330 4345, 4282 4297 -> 1.7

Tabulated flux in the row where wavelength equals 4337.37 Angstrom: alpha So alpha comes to 7.86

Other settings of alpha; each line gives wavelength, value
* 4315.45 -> 9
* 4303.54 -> 5.35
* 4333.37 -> 7.3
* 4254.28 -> 7.25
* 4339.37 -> 7.1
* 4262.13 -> 7.22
